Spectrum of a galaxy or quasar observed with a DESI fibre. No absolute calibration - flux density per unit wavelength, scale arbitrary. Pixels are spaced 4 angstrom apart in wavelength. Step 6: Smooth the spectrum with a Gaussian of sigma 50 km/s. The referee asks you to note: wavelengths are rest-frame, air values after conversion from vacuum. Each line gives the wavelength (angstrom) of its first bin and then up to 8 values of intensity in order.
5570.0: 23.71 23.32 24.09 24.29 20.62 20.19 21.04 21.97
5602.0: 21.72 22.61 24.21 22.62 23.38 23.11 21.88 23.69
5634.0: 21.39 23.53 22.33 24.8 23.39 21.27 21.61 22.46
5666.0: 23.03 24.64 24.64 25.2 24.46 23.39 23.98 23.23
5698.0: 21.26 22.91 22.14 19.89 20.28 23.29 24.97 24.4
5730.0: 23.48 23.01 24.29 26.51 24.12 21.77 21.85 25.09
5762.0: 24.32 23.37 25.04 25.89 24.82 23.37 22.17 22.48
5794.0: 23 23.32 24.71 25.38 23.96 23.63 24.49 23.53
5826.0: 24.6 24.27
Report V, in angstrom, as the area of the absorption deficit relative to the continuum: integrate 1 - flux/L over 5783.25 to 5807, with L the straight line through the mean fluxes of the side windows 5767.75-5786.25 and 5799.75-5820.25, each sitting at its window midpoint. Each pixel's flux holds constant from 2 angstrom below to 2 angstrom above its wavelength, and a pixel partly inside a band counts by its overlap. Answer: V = 1.0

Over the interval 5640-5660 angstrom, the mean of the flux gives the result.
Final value 22.7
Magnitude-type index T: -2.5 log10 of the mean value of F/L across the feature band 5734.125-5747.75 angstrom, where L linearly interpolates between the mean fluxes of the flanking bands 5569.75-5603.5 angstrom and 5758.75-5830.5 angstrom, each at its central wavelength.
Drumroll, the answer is -0.051 mag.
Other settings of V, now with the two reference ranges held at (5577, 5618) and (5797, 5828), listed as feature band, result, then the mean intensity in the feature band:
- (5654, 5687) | -0.79 angstrom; 23.5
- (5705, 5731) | 0.87 angstrom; 22.6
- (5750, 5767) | 0.22 angstrom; 23.5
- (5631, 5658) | 0.03 angstrom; 22.7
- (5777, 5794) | 0.64 angstrom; 23.1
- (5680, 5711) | 0.61 angstrom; 22.7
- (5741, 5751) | -0.21 angstrom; 24.1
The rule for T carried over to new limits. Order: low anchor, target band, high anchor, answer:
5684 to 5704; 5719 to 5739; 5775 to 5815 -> -0.03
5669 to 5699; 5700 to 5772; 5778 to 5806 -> 0.01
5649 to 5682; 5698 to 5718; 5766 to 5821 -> 0.10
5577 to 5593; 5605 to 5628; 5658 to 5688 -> -0.01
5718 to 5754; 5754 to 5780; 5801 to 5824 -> -0.02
